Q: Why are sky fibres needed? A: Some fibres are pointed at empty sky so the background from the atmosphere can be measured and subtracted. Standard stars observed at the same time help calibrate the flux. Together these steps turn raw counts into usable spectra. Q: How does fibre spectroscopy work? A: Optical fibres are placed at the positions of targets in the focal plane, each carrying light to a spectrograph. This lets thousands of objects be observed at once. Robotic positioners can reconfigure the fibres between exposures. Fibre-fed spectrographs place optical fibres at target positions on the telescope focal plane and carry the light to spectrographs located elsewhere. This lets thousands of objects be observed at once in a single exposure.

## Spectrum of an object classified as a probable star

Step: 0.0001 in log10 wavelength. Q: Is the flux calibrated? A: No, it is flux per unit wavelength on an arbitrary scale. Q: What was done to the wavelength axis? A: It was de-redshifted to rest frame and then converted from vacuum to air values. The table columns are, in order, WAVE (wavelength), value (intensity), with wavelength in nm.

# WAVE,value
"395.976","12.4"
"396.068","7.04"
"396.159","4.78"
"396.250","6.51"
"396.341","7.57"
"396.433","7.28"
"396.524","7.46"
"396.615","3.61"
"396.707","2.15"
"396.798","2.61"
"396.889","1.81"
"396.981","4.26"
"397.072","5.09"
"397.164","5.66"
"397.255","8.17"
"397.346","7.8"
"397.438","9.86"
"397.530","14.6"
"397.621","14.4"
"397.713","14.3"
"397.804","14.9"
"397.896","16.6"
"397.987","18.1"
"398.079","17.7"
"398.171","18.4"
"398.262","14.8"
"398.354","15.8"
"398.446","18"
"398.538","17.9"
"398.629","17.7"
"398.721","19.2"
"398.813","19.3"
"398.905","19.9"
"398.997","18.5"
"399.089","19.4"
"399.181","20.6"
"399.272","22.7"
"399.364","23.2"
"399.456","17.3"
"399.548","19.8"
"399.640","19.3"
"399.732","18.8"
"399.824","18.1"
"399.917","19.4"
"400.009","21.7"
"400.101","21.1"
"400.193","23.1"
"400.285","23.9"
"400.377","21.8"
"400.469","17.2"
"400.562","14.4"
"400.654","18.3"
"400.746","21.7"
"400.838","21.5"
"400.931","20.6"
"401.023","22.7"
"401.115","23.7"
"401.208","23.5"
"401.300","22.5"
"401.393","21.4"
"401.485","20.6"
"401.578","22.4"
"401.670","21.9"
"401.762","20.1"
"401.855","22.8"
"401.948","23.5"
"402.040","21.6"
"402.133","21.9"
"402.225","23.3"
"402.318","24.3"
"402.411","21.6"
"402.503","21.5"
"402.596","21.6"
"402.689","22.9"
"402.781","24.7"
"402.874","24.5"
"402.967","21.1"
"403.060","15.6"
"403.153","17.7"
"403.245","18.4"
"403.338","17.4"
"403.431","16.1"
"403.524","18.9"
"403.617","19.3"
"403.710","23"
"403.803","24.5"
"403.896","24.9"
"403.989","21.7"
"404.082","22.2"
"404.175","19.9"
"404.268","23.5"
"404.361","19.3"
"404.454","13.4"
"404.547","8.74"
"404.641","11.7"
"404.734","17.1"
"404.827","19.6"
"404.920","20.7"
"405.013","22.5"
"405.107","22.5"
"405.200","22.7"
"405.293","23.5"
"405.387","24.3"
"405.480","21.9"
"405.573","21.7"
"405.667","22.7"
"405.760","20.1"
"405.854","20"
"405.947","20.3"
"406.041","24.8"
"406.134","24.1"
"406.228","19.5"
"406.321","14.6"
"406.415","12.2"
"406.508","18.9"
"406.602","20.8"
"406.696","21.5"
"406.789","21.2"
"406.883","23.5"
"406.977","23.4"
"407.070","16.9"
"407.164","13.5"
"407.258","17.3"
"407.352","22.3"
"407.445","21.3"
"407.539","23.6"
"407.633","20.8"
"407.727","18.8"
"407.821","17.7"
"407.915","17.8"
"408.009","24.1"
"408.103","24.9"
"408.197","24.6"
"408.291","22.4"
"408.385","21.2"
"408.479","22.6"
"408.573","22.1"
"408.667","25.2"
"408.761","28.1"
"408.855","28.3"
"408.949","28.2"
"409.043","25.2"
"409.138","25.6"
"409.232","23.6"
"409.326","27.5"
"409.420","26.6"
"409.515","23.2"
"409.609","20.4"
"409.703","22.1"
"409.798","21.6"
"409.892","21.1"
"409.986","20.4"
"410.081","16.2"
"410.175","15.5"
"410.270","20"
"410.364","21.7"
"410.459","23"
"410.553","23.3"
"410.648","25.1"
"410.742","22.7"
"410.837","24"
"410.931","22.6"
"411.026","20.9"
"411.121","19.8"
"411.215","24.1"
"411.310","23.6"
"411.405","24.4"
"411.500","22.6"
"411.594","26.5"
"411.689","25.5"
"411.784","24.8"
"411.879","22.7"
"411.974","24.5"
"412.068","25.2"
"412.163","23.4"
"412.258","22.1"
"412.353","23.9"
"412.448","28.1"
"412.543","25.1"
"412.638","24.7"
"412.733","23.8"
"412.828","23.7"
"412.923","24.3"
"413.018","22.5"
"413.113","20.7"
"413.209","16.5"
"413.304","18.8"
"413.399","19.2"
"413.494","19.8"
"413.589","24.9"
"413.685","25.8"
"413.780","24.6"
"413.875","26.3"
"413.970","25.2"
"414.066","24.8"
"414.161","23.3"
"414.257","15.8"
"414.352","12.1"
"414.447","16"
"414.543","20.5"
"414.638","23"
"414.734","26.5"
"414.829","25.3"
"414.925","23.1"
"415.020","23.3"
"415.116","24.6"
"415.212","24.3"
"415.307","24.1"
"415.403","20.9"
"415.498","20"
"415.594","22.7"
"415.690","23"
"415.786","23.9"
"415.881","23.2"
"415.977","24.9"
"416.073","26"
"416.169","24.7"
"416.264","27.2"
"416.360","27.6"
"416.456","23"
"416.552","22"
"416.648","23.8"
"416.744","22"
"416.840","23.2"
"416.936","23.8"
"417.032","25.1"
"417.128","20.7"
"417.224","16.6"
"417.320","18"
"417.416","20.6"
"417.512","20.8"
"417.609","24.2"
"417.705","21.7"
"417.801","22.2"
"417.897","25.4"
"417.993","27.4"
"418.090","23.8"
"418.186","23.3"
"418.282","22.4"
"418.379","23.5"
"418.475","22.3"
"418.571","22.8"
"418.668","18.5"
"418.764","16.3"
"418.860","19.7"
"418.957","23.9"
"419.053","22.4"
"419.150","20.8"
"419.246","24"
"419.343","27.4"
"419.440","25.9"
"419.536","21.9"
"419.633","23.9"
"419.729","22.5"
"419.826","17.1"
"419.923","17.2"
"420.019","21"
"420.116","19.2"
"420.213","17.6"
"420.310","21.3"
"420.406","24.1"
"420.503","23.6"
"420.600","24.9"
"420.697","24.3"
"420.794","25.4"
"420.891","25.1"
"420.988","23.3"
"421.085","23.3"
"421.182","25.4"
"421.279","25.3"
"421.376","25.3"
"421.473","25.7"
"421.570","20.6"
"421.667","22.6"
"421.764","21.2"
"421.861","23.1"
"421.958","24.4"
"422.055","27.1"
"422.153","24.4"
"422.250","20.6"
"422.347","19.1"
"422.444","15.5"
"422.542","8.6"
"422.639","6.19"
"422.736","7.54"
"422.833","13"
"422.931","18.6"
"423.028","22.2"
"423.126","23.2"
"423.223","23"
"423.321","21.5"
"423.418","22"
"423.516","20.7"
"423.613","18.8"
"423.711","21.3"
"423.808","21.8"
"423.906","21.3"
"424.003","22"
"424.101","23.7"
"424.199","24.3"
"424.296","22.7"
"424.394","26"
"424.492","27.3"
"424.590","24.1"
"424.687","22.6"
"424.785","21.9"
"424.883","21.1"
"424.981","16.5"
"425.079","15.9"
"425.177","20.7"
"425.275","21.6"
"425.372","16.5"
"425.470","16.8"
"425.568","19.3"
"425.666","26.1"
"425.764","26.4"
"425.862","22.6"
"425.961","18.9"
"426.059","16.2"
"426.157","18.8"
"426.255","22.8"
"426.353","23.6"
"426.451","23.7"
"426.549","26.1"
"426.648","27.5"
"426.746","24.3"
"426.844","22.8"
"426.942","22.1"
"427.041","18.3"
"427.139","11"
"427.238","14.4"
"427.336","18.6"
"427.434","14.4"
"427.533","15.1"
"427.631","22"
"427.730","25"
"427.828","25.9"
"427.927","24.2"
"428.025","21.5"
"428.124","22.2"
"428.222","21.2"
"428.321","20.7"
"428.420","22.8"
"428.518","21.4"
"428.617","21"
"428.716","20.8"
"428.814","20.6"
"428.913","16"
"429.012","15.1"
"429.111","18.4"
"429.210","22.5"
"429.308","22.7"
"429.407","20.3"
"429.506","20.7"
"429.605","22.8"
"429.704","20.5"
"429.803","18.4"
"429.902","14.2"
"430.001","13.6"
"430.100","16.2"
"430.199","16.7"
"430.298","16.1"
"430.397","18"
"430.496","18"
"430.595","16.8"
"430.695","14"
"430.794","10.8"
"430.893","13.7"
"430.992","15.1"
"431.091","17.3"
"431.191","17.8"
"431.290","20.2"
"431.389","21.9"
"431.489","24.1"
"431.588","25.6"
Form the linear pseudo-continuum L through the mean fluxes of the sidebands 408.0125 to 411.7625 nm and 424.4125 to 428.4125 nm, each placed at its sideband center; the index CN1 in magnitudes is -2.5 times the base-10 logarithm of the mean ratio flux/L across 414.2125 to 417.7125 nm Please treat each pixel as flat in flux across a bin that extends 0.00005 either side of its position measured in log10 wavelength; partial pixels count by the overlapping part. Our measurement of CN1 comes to 0.00 mag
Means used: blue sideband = 23.3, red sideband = 21.1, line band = 22.4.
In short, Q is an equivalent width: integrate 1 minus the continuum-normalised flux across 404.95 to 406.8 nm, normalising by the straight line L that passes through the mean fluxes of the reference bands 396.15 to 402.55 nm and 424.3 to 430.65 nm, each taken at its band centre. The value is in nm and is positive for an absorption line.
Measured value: -0.342 nm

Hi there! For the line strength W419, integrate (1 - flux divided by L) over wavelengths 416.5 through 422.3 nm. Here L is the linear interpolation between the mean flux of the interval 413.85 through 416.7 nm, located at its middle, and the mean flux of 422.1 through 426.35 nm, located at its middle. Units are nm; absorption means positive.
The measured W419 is -0.25 nm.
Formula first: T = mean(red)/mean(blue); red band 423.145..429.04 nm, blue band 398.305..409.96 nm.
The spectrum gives 1.01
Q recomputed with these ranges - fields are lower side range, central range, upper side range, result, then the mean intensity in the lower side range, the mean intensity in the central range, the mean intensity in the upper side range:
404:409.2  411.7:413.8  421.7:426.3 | -0.24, 21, 23.2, 20.4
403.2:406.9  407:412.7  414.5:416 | -0.30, 20.1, 22.8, 23.3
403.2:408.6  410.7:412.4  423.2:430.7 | -0.26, 20.3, 23.5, 20.5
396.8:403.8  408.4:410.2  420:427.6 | -0.36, 18.6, 23.4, 21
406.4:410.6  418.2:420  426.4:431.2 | -0.12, 21.9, 21.8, 19.3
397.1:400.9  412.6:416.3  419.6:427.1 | -0.49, 17.6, 22.7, 21.4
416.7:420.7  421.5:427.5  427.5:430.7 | 0.06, 22.1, 20.5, 19.7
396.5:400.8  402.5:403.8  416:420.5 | -0.24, 15.6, 20.3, 22.4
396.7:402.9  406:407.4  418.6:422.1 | 0.01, 18.3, 19.6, 22.6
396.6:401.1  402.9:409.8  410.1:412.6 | -0.22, 16.2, 21.1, 23.2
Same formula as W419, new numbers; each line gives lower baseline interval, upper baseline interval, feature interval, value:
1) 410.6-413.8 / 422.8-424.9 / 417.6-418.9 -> 0.02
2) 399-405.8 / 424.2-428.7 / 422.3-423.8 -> 0.26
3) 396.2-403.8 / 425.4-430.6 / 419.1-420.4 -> -0.15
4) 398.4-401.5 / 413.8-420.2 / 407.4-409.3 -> -0.18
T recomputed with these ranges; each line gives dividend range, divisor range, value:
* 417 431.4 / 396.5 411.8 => 1.04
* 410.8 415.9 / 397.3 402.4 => 1.18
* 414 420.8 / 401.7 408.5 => 1.09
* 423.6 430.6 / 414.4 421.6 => 0.90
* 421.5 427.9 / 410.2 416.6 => 0.89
